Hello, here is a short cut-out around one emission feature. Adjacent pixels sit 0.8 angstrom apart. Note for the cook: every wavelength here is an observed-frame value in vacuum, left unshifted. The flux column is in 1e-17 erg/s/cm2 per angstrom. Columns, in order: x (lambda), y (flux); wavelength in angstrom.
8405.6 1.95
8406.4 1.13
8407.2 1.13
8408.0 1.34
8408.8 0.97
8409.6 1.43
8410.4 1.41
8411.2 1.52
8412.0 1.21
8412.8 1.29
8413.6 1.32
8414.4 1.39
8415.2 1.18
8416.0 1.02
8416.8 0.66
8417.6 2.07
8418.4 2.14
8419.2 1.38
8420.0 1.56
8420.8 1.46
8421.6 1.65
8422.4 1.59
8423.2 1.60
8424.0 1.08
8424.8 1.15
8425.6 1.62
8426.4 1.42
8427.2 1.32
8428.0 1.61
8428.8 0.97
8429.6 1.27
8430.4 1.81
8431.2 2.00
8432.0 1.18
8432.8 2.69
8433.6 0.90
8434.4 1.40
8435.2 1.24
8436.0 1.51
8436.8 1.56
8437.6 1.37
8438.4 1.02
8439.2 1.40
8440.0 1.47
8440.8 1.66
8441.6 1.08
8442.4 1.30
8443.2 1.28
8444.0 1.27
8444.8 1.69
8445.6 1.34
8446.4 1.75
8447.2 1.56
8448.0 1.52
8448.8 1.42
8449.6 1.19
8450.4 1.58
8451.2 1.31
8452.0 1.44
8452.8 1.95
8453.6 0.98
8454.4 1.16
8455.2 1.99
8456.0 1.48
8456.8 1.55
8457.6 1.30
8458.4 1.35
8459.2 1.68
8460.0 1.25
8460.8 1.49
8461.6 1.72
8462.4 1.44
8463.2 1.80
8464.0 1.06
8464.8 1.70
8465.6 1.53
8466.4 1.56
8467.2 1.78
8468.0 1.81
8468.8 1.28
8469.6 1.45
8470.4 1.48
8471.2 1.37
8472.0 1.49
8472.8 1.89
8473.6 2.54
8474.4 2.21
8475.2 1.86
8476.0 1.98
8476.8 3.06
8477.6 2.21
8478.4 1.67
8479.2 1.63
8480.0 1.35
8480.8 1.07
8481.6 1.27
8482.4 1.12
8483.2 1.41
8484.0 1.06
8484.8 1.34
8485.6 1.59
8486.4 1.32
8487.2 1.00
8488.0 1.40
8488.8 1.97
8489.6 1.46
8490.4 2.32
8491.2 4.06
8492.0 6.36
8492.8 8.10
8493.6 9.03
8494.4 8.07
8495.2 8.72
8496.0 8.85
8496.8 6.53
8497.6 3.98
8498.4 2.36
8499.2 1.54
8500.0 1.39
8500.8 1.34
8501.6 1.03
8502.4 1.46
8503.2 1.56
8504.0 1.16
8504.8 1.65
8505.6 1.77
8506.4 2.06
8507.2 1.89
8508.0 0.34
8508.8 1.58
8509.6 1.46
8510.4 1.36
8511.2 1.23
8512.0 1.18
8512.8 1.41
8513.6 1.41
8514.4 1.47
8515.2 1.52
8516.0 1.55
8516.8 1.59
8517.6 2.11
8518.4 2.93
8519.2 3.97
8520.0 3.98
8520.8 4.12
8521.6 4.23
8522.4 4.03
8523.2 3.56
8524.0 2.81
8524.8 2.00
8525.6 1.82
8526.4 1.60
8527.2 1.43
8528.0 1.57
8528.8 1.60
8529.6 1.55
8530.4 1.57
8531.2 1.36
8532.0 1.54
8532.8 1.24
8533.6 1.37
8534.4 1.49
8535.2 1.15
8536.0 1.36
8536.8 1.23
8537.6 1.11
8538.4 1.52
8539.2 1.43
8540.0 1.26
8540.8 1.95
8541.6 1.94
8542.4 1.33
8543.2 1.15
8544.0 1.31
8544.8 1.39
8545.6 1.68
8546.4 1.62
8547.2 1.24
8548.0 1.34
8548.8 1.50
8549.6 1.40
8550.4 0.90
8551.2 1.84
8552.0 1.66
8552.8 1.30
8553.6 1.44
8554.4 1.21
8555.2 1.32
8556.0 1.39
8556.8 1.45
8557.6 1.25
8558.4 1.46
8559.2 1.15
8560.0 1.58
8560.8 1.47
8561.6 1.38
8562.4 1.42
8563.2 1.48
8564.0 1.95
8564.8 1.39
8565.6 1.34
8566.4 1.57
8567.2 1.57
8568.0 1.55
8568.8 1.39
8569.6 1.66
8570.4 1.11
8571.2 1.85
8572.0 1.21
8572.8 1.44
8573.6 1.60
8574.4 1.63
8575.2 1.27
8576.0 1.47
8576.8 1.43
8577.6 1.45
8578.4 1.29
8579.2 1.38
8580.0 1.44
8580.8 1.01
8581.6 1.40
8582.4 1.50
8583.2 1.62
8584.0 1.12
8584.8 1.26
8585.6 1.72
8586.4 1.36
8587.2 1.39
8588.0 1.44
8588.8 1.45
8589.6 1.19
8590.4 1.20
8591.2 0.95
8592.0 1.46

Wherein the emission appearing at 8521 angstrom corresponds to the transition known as [N II] 6583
